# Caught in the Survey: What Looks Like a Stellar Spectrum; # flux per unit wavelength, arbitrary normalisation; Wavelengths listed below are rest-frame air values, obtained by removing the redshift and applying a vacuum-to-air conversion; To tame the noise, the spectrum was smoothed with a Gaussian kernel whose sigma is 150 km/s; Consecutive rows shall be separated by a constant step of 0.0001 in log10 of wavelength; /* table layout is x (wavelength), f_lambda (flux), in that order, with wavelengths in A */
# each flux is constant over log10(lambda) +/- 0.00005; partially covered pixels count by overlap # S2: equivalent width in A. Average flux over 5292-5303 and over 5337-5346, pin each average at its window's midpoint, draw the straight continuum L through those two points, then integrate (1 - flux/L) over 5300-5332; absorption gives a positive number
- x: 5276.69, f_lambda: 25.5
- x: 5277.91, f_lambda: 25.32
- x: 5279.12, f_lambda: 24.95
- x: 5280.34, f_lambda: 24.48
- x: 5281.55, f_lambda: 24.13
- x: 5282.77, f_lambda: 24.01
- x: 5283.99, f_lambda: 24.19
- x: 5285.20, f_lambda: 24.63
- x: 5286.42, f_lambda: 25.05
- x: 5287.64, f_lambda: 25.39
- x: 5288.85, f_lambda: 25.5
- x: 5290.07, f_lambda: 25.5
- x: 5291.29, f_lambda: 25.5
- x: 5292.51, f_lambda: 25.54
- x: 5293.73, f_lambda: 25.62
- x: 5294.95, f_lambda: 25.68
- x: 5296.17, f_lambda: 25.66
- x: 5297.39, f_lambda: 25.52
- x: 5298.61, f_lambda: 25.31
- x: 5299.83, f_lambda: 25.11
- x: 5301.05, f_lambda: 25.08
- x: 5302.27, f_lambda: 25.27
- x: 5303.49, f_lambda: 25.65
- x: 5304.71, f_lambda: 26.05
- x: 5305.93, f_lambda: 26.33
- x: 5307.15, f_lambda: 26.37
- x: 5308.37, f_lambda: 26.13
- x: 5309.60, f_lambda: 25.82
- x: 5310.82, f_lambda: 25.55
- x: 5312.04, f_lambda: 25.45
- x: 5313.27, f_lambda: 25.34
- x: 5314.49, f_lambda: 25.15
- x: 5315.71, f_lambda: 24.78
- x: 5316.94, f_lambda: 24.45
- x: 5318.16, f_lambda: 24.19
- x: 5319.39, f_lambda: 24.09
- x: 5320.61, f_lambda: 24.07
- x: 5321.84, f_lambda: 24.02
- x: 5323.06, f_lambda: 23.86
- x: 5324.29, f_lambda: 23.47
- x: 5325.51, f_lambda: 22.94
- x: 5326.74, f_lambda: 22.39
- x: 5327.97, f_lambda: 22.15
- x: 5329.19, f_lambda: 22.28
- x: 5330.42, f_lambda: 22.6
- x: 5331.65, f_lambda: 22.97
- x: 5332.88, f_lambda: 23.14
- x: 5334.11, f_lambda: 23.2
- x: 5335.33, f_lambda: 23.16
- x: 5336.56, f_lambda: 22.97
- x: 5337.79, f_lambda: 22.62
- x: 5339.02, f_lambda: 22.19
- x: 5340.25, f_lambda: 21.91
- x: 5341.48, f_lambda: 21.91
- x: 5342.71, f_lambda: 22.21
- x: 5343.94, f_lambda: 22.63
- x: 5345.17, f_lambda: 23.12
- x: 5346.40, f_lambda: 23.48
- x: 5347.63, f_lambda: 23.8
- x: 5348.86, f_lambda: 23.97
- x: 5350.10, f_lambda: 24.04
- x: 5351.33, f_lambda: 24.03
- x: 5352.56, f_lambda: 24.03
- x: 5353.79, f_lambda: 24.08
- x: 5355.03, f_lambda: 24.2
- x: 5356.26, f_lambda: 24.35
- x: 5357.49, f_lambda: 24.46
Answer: -0.4 A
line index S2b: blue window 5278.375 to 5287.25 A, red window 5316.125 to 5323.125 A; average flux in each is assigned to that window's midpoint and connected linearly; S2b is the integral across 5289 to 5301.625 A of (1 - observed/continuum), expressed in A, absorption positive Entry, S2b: -0.54 A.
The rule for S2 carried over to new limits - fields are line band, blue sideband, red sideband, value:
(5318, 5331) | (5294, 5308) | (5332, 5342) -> 0.3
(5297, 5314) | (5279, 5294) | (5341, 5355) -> -0.8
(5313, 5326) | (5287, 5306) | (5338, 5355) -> 0.1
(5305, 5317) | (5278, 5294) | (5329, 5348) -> -0.8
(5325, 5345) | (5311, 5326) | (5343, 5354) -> 1.1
